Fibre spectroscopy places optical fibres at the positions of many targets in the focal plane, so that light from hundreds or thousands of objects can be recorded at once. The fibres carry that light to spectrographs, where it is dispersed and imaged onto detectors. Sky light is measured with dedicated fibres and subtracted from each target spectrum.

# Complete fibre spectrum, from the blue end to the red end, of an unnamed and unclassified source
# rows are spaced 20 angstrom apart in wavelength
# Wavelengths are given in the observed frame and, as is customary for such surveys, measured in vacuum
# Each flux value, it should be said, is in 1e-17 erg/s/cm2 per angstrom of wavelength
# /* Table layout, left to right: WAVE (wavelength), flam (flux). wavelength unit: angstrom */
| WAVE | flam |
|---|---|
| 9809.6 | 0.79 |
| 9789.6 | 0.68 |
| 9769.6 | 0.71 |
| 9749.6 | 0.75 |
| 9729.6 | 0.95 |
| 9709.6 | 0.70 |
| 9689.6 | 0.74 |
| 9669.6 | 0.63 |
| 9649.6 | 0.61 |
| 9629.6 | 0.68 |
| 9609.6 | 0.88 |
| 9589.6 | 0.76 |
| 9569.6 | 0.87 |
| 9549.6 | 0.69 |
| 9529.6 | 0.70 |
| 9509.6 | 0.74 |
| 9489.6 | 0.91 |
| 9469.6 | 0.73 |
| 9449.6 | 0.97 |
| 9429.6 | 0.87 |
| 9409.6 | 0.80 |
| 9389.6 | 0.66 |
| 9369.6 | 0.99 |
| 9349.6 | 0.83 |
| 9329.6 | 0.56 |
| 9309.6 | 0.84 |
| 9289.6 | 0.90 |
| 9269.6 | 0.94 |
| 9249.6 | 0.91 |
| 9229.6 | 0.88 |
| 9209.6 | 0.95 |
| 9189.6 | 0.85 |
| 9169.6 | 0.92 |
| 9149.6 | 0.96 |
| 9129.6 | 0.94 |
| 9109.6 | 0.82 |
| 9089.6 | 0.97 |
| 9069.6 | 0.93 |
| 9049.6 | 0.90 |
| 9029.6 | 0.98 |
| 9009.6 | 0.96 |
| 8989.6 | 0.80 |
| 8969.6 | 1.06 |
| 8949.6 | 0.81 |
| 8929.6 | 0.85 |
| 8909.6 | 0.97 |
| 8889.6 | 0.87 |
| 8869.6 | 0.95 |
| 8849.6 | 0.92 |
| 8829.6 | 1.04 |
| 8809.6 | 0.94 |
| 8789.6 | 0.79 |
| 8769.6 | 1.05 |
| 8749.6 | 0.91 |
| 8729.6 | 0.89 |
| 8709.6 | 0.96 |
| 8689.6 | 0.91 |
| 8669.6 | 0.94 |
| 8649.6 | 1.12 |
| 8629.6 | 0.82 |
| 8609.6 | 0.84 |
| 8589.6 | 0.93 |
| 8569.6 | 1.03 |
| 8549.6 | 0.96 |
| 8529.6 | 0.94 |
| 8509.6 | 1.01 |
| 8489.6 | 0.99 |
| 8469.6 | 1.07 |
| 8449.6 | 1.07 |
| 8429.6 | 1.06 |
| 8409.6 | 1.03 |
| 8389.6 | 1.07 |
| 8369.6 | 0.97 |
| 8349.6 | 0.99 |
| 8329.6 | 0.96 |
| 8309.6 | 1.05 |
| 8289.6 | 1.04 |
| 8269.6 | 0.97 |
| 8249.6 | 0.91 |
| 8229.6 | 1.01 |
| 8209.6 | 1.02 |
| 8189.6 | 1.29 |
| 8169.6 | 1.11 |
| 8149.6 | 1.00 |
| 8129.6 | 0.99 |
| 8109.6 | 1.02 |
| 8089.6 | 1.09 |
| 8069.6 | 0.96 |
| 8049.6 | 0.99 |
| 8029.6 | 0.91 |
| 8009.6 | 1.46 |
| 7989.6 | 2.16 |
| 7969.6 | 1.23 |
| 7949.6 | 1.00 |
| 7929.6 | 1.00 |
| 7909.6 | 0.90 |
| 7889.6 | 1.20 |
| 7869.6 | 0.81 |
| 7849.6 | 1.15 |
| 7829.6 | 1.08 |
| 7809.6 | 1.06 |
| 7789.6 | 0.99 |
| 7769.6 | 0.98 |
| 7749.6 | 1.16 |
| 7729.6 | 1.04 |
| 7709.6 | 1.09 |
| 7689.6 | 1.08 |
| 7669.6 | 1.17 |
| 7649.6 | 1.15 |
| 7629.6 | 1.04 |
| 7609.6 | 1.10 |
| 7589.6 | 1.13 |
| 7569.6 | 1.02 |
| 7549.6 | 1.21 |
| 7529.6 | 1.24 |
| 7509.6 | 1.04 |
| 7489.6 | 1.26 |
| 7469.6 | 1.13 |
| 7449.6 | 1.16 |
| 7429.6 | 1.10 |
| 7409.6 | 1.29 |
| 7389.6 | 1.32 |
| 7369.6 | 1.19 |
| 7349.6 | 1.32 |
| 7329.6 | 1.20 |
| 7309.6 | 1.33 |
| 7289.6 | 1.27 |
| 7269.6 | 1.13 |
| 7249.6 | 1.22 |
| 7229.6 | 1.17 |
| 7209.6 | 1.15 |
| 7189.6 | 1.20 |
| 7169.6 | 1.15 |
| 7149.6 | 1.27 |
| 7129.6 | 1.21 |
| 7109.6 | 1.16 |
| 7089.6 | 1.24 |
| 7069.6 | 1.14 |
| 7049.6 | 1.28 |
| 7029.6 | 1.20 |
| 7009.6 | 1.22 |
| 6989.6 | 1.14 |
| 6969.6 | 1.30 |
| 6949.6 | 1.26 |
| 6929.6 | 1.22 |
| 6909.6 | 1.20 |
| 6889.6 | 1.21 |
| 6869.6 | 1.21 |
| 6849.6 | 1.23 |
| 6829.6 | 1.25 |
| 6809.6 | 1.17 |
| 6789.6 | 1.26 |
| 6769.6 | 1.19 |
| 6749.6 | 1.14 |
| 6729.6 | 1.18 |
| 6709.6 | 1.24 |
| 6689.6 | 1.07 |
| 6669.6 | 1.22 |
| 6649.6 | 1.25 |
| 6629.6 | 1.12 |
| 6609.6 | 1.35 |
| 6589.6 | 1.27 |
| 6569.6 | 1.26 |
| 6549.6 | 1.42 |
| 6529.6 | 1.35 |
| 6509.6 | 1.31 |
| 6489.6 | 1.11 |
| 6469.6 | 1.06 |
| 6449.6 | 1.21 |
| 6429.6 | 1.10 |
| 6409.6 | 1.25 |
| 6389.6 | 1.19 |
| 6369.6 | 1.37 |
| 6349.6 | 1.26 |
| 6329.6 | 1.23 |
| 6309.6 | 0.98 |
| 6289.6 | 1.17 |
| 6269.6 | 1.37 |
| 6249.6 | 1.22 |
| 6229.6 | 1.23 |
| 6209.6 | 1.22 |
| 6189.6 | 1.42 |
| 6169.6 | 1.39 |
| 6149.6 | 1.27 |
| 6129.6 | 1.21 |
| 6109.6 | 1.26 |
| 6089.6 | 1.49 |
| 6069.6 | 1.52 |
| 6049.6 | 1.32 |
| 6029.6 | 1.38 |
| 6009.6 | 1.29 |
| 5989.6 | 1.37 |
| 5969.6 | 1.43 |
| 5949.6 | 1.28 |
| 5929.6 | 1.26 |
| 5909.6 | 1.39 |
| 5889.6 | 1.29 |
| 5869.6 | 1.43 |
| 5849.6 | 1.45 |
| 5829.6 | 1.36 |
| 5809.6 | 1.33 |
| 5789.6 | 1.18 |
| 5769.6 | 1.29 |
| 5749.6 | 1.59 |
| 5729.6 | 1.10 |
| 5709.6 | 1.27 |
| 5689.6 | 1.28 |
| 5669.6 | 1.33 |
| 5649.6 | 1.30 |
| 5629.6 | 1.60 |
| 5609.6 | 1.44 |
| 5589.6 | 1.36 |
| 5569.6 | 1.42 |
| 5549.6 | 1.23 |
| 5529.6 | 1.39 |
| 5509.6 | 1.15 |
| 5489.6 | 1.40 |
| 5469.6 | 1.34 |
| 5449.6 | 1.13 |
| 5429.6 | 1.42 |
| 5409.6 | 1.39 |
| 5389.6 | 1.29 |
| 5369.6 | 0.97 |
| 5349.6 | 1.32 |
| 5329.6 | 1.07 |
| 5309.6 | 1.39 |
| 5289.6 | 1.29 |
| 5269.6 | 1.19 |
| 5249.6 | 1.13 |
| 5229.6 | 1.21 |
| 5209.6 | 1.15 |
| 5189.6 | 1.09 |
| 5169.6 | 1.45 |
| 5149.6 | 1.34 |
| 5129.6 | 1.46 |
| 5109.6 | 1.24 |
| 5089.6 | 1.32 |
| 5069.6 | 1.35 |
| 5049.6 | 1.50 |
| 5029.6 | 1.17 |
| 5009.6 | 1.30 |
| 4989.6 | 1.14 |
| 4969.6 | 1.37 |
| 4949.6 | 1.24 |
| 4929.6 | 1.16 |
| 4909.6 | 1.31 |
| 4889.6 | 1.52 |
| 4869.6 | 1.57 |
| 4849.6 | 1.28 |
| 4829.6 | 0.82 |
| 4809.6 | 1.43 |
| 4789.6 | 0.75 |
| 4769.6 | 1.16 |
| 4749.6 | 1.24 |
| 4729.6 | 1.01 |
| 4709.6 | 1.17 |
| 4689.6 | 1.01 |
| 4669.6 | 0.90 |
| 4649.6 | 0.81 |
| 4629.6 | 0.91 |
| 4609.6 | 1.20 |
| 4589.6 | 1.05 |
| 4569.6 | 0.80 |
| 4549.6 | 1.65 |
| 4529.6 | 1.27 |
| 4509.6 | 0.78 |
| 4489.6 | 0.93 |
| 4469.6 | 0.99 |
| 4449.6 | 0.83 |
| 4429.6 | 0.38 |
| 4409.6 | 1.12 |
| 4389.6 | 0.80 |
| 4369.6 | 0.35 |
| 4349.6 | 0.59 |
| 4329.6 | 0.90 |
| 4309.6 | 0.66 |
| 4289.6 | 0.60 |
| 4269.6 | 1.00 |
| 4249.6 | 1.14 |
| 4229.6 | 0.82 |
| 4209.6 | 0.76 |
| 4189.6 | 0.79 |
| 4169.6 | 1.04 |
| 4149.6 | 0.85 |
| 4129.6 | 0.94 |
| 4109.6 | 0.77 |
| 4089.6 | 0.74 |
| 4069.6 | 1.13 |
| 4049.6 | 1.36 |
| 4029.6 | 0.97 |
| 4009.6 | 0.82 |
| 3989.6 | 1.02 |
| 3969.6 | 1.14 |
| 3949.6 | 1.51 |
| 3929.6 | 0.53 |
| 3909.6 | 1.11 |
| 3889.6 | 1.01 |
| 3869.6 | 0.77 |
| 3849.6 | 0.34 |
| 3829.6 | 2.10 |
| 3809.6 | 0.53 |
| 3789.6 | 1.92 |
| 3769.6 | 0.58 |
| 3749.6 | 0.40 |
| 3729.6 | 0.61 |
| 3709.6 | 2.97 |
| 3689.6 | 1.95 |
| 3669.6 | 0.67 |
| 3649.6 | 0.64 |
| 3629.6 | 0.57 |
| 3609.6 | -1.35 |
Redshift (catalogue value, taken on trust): 0.217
